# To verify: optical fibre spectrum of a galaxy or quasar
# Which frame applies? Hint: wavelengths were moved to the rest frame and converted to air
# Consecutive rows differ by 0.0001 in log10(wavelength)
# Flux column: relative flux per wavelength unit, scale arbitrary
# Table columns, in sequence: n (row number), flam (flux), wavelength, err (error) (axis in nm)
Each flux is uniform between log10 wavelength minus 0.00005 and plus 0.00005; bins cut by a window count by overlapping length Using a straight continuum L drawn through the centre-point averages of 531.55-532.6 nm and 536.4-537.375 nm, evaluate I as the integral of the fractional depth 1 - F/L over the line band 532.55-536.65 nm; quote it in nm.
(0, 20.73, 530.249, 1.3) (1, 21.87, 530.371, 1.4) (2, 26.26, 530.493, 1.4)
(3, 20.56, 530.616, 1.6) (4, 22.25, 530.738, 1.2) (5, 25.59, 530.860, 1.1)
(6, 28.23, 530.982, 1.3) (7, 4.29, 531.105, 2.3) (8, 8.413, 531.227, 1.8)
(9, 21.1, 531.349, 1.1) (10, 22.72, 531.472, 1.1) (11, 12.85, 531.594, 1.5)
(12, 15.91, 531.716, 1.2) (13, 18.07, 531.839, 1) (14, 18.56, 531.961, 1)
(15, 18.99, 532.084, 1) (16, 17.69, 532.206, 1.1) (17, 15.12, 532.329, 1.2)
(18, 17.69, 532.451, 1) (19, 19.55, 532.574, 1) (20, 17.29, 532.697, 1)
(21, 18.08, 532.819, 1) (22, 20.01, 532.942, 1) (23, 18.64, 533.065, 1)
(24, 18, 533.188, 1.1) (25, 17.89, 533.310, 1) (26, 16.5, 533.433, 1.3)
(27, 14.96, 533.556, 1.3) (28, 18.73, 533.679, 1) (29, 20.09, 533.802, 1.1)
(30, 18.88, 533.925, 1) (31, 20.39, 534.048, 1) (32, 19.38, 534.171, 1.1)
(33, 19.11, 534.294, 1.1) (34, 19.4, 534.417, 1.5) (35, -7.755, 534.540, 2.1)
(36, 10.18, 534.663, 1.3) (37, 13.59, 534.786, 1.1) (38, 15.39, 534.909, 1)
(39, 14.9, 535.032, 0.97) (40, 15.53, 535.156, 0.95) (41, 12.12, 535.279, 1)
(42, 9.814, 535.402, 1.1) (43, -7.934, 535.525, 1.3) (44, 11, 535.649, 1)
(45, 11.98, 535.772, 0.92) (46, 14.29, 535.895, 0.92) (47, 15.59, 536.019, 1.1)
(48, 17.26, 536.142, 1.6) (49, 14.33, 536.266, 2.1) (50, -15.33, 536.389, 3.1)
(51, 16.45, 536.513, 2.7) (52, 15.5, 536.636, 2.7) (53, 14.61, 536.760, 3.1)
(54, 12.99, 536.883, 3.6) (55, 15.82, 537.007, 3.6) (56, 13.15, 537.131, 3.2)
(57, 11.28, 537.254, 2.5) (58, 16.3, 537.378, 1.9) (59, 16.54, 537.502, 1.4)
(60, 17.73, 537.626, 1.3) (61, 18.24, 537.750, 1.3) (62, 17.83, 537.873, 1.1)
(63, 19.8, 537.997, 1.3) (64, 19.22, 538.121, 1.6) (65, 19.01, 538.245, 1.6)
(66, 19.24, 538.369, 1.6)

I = 0.33 nm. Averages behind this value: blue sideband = 17.2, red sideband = 12.8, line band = 13.9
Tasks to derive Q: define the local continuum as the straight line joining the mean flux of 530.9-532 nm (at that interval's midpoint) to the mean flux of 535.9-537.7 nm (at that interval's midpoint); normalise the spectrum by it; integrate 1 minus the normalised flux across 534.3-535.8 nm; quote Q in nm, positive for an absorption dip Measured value 0.44 nm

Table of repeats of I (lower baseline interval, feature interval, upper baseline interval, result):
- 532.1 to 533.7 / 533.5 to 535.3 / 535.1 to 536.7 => -0.145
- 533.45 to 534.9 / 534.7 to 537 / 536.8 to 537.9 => 0.603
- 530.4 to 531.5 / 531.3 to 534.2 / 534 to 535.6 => -0.422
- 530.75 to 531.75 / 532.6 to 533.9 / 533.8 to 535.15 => -0.188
